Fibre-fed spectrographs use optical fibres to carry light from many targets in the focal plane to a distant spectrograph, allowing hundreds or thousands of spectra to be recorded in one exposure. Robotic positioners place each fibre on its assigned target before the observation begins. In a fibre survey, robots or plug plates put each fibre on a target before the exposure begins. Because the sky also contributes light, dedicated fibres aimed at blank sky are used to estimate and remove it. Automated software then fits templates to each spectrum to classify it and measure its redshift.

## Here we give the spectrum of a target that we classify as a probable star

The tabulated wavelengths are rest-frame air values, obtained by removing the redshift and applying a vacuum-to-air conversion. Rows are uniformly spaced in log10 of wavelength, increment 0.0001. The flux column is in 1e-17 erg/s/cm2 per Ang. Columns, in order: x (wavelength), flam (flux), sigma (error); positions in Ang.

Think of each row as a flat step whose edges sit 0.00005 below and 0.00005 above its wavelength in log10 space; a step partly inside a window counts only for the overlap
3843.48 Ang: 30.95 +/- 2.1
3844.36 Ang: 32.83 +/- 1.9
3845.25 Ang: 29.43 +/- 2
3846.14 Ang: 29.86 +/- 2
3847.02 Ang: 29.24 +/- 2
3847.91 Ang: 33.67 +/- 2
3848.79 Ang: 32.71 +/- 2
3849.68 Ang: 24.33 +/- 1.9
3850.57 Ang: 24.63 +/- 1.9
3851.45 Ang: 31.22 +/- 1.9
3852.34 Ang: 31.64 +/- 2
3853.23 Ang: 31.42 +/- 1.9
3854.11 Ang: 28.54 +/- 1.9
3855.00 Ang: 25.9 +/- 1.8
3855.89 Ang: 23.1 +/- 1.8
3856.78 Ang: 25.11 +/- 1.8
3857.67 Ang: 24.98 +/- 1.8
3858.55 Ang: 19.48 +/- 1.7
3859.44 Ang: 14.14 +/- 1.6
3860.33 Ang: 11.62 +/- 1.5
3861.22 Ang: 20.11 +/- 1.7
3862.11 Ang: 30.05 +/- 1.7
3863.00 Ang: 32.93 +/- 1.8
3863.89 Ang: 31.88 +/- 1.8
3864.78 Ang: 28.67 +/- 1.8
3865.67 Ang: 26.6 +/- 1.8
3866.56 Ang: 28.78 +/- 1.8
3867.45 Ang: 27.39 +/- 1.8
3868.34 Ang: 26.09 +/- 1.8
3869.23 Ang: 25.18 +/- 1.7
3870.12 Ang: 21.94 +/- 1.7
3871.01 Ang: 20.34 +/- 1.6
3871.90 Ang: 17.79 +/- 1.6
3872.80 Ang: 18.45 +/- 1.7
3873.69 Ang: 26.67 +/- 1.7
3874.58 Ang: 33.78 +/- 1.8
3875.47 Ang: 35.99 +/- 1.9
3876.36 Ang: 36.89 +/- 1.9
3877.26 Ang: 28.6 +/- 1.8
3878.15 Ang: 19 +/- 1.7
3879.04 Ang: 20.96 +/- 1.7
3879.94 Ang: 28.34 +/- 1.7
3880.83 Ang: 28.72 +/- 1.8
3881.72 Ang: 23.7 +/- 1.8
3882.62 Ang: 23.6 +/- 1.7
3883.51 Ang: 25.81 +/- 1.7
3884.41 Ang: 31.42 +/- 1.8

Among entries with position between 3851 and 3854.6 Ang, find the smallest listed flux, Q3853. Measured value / 28.54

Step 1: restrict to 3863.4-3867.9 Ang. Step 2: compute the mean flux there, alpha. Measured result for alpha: 28.7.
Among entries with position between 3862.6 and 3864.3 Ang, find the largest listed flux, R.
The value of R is 32.93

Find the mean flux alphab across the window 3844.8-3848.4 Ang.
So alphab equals 30.6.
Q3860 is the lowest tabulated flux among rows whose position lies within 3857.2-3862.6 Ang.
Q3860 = 11.62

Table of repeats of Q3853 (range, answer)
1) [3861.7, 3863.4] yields 30.05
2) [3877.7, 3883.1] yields 19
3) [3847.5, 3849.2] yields 32.71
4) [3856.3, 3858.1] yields 24.98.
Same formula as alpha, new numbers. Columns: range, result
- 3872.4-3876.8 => 30.5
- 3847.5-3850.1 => 30.3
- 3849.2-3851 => 24.5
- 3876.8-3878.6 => 23.8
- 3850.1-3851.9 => 27.9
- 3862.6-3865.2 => 31.1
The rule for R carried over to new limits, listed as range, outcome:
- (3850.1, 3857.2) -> 31.64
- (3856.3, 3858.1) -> 25.11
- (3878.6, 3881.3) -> 28.72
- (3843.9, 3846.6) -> 32.83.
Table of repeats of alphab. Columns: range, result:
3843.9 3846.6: 30.7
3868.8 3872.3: 21.4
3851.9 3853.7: 31.6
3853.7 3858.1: 25.5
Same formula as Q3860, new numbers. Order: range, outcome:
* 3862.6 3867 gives 26.6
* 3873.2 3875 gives 26.67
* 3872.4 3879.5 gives 18.45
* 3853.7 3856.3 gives 23.1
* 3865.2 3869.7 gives 25.18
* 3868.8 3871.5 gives 20.34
